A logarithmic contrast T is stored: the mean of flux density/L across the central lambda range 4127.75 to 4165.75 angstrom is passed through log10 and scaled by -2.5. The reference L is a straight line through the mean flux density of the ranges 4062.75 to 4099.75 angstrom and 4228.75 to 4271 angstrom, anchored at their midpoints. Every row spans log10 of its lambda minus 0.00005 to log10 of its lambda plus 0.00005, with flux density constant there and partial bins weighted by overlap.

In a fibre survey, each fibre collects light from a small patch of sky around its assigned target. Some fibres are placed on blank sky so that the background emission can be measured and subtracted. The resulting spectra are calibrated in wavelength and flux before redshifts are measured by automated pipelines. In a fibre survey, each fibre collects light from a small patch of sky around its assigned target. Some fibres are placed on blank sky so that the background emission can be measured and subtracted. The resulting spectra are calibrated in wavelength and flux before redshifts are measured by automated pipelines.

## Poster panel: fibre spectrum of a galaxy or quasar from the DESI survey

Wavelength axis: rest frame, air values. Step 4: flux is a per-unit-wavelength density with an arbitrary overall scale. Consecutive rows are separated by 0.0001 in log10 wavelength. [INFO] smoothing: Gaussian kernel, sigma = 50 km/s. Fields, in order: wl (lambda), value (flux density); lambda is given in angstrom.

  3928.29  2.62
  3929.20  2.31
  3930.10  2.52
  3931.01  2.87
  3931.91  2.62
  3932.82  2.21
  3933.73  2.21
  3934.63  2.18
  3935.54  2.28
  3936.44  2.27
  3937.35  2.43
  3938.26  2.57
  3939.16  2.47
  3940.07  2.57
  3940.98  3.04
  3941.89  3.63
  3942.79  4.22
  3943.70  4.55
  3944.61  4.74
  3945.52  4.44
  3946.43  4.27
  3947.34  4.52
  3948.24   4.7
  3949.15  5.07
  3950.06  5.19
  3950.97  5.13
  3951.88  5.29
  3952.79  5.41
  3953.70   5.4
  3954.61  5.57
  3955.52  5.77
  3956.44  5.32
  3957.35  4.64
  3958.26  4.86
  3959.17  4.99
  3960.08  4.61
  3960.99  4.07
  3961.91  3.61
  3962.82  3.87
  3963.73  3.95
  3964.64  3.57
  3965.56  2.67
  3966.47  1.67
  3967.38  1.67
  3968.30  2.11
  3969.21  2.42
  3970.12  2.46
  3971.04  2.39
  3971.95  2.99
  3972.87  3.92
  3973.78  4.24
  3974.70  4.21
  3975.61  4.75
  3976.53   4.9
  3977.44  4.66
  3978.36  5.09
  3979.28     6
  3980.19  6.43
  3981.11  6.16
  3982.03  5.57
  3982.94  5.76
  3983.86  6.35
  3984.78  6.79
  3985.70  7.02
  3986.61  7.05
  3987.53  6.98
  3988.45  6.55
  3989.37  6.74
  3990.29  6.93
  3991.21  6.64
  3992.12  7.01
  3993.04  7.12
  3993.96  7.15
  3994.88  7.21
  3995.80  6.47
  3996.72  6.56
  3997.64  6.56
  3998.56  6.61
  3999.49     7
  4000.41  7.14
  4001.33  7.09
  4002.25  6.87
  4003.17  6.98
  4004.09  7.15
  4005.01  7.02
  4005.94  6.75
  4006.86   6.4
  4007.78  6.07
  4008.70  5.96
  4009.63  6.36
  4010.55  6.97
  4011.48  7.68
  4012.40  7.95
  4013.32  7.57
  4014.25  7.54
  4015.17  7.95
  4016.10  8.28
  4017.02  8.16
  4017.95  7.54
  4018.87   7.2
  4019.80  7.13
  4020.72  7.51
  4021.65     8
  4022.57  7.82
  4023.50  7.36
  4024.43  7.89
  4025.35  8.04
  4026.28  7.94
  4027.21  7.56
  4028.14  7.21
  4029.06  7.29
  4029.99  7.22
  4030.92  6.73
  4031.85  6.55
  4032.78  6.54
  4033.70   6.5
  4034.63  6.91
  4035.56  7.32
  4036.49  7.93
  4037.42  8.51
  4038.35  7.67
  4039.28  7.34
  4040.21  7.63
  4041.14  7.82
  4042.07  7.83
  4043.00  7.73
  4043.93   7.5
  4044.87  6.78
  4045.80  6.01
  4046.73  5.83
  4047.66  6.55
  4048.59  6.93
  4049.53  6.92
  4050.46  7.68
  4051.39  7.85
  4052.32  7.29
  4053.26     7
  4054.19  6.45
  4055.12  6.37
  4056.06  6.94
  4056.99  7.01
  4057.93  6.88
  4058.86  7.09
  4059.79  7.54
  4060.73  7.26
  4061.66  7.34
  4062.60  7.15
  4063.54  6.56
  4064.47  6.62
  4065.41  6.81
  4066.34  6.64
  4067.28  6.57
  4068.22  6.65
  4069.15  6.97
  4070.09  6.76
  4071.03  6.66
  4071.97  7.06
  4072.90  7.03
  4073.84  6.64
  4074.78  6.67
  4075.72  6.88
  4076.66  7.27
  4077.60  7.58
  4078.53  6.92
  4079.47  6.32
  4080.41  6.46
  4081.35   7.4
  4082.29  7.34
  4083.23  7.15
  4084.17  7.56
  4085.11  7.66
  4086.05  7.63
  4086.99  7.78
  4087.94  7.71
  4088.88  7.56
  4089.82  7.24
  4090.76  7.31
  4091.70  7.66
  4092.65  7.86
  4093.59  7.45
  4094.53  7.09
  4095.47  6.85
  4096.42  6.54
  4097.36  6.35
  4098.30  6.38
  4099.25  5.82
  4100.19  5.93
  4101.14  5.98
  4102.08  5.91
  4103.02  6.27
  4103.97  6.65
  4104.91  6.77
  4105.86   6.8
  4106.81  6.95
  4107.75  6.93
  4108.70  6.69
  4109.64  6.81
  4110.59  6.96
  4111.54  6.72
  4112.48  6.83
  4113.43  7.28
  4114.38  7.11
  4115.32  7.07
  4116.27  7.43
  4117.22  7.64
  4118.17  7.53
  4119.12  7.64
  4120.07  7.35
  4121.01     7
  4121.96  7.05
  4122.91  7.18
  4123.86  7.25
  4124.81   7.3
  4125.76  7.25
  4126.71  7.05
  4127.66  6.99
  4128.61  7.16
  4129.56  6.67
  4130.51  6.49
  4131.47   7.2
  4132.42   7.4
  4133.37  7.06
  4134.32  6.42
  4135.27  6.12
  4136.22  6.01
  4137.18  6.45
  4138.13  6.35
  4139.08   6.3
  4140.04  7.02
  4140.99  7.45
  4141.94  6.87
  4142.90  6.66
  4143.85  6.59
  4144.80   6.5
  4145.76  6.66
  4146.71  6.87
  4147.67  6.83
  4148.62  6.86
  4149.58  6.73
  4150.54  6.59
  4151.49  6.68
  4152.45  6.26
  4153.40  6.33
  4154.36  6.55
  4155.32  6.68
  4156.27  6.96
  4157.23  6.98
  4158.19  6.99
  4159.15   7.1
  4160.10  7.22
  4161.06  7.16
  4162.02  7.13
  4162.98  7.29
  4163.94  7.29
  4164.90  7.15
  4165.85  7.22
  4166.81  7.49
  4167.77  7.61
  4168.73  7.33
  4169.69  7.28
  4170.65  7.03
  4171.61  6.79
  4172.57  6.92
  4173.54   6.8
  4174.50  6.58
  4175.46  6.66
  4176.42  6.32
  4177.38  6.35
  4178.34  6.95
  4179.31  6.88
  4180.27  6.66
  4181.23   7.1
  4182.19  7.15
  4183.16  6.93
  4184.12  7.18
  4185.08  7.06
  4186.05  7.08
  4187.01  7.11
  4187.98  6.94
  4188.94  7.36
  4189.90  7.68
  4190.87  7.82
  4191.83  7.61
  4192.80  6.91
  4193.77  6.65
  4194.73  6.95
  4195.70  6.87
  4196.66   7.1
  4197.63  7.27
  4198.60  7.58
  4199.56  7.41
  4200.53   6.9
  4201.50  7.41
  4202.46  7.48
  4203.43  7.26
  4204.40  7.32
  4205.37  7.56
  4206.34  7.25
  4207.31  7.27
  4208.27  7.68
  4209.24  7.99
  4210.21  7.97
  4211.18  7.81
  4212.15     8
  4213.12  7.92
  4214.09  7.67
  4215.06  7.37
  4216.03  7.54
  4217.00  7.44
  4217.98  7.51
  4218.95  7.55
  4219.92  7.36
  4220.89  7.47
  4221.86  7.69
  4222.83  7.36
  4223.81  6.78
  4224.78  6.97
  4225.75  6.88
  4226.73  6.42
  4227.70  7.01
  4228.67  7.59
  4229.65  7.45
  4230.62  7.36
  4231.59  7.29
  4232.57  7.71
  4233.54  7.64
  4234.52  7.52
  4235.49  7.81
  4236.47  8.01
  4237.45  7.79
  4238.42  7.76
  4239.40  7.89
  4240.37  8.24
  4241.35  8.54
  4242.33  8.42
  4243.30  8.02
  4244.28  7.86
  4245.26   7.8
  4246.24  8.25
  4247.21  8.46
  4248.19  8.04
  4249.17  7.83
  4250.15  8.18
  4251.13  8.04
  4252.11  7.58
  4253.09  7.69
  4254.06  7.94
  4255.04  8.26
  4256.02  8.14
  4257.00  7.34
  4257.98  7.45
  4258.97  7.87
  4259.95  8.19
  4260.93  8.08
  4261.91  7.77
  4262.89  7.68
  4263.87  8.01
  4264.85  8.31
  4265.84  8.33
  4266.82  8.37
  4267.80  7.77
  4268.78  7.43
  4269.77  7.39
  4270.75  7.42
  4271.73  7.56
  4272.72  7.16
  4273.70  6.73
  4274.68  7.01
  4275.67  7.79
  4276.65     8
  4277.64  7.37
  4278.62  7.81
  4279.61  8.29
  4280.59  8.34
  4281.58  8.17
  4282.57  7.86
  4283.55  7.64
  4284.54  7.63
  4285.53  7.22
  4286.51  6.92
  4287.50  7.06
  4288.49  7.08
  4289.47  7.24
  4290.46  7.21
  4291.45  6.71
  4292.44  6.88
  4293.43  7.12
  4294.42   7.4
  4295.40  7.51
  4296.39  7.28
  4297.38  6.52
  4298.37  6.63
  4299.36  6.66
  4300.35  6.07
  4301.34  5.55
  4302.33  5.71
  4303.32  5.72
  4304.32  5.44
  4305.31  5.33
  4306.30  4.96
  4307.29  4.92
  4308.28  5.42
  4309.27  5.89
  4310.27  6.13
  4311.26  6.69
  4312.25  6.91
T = 0.08 mag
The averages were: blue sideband 7.01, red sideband 7.88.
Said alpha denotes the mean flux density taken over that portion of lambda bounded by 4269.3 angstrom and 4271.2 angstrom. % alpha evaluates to 7.42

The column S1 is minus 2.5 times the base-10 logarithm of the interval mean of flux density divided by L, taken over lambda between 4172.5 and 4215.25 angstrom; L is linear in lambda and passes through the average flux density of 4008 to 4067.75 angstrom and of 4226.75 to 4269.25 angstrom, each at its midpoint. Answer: 0.070 mag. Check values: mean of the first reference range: 7.22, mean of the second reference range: 7.86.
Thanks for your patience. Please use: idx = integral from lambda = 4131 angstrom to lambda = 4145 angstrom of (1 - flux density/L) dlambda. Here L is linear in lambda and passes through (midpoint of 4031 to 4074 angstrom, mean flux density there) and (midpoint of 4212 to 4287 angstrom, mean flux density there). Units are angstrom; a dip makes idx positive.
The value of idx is 1.20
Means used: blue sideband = 7.04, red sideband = 7.7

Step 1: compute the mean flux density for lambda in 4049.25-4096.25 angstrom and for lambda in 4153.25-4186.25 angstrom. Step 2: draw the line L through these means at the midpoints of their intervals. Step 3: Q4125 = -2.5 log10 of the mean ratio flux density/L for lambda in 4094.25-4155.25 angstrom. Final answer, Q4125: 0.039 mag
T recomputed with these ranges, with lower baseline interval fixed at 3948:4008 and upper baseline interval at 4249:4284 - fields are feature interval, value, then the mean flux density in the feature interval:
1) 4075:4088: -0.16 mag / 7.23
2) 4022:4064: -0.21 mag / 7.21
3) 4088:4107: -0.07 mag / 6.79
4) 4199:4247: -0.02 mag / 7.58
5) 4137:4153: 0.01 mag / 6.69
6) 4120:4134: -0.07 mag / 7.08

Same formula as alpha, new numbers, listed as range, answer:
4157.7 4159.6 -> 7.03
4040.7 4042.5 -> 7.83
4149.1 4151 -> 6.64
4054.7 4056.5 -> 6.64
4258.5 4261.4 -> 8.05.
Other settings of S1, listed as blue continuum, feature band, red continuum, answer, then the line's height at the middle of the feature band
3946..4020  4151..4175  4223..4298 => -0.01 mag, 6.95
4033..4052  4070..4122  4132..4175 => 0.01 mag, 7.06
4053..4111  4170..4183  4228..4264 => 0.10 mag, 7.47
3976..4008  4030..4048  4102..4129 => -0.07 mag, 6.73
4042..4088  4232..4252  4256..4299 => -0.08 mag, 7.44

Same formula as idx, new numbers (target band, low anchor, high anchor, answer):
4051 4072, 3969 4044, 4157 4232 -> -0.3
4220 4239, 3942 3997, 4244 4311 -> -1.3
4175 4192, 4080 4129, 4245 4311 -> 0.3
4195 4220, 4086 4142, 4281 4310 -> -2.6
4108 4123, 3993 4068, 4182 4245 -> 0.3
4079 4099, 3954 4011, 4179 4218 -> -2.5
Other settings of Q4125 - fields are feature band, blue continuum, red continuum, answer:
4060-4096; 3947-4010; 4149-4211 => -0.142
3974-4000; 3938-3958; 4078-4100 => -0.197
